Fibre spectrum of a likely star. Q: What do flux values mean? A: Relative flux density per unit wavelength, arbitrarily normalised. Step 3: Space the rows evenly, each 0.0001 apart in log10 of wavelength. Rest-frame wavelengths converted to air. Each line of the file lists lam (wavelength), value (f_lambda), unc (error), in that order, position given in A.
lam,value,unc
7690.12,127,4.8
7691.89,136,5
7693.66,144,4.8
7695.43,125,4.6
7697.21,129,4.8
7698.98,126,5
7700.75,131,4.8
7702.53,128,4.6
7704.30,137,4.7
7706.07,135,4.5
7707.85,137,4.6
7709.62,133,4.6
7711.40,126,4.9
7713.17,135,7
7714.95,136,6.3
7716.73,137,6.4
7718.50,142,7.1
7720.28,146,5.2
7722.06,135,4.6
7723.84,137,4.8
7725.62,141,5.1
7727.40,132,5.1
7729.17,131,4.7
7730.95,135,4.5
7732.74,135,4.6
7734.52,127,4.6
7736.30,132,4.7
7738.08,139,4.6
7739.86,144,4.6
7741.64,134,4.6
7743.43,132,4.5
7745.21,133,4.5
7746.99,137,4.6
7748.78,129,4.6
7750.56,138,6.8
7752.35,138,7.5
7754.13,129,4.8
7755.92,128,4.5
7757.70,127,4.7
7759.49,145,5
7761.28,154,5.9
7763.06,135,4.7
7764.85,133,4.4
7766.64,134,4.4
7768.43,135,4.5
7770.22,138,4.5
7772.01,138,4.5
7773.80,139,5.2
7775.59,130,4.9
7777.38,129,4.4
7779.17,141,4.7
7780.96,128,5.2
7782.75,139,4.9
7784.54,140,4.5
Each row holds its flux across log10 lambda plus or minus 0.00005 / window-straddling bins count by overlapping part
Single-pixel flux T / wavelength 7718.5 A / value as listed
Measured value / 142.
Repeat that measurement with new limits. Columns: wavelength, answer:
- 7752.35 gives 138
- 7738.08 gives 139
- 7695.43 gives 125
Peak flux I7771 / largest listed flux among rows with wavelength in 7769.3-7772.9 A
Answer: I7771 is 138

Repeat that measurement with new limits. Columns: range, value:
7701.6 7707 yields 137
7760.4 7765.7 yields 154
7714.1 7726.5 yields 146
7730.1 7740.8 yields 144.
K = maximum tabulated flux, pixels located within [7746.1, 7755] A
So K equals 138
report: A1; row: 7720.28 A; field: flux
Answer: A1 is 146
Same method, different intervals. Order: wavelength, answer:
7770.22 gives 138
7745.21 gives 133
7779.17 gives 141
